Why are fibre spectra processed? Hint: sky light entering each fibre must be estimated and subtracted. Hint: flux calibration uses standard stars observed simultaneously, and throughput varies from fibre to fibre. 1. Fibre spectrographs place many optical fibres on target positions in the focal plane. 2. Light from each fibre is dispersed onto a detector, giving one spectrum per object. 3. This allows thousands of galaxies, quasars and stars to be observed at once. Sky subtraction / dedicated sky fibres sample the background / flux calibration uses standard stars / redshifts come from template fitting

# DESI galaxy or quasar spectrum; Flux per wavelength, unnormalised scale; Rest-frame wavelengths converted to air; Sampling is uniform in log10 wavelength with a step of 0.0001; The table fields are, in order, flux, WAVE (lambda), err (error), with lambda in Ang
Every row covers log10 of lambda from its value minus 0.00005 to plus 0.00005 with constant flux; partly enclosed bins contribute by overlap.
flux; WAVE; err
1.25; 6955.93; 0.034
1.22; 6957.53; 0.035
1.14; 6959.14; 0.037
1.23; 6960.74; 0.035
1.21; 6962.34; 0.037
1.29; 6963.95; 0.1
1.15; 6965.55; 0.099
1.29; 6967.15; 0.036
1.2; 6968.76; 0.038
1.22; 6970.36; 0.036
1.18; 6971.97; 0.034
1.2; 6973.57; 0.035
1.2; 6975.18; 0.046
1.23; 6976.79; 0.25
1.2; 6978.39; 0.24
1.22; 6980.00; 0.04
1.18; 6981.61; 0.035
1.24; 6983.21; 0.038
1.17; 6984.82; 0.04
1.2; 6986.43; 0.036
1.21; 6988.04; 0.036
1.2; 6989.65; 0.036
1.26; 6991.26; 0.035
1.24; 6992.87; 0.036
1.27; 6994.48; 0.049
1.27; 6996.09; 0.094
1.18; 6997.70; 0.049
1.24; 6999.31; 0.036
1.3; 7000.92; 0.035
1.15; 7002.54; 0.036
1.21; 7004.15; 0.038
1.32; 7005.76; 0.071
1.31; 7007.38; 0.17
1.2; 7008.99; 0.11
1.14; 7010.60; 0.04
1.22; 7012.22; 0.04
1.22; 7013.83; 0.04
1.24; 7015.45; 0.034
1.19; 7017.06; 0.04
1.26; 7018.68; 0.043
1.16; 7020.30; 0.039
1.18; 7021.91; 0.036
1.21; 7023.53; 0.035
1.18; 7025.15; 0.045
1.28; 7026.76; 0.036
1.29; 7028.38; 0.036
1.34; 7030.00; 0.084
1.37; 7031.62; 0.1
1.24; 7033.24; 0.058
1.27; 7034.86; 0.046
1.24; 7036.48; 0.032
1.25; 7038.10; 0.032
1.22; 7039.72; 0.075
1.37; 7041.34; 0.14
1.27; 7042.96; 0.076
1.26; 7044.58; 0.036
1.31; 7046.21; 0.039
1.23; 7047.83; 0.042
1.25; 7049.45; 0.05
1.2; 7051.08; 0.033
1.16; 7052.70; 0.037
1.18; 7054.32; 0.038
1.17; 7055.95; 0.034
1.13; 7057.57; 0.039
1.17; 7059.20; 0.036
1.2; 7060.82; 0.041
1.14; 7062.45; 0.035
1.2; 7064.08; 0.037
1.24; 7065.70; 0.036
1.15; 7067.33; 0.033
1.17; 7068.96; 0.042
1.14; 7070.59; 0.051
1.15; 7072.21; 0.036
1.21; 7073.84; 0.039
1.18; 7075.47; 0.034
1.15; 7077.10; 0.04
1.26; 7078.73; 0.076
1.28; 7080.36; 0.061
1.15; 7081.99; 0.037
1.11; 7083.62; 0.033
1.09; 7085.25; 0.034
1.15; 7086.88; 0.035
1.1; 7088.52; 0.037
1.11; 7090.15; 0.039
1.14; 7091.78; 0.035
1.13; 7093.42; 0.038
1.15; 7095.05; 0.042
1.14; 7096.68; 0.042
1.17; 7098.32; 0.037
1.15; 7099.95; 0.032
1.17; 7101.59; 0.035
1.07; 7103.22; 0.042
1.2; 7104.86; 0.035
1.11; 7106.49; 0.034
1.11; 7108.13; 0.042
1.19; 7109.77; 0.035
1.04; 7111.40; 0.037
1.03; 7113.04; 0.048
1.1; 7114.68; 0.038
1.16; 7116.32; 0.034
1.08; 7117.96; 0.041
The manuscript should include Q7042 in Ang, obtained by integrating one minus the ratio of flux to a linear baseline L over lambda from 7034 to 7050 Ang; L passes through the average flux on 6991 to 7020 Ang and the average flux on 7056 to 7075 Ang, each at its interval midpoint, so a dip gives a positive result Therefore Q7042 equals -0.9 Ang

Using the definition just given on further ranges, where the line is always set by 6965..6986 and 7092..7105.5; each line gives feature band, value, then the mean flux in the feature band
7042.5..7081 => -1.1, 1.2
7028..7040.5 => -1.1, 1.28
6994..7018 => -0.8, 1.23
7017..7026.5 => -0.1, 1.2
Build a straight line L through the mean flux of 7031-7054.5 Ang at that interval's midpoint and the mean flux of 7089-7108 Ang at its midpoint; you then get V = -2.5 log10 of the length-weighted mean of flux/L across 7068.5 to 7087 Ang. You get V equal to 0.01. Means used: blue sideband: 1.26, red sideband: 1.14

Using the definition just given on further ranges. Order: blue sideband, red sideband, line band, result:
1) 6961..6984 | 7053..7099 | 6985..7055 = -0.04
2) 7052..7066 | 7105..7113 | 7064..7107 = -0.02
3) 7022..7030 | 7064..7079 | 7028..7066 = -0.02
